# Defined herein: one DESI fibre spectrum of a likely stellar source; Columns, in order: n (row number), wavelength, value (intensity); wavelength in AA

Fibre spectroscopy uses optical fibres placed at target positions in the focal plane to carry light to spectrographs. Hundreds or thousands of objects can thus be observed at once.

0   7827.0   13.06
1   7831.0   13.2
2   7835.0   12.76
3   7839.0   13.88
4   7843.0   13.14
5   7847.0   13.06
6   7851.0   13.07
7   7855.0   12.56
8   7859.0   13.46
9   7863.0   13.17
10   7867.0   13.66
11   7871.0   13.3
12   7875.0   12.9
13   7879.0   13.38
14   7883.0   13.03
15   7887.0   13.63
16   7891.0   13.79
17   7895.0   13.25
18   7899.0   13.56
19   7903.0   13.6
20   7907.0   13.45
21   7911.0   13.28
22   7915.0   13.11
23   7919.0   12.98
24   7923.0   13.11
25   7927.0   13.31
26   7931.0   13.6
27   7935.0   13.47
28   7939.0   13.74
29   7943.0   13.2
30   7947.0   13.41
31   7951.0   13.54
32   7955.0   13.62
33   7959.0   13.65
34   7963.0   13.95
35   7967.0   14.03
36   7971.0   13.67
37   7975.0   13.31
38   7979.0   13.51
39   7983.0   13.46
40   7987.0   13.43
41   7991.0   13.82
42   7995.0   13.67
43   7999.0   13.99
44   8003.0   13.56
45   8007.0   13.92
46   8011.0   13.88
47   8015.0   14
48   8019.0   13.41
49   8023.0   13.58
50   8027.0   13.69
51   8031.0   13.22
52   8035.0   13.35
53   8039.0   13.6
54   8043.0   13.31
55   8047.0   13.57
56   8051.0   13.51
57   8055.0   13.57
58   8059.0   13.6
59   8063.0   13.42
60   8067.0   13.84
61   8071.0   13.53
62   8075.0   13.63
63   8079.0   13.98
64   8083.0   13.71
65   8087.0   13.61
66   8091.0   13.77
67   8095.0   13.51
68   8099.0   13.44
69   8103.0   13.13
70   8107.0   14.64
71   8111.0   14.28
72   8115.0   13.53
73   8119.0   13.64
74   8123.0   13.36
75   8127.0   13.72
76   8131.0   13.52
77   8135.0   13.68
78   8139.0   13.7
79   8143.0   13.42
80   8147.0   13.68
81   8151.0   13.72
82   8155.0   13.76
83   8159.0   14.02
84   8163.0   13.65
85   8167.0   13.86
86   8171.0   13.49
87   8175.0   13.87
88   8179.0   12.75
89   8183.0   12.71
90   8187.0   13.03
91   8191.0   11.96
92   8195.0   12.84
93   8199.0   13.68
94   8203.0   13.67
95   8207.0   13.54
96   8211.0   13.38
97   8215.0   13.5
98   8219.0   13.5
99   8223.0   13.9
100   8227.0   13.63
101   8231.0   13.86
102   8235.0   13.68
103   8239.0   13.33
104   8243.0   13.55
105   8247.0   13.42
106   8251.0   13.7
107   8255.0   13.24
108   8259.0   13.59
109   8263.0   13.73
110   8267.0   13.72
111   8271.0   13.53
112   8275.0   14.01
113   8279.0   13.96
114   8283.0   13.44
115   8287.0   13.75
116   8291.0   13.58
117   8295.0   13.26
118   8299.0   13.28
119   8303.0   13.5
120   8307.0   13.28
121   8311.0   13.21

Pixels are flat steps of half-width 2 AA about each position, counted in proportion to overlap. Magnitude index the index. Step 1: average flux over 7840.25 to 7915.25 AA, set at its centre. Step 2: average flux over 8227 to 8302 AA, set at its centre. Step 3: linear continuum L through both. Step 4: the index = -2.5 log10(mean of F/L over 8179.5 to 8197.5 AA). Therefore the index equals 0.071 mag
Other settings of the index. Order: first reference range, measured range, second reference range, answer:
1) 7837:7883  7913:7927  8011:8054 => 0.02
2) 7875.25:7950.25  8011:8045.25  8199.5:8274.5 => -0.01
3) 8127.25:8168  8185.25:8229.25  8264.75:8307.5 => 0.03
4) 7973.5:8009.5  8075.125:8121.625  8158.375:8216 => -0.02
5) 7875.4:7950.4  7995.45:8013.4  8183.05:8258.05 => -0.04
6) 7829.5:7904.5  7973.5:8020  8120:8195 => -0.03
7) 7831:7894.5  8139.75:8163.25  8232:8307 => -0.02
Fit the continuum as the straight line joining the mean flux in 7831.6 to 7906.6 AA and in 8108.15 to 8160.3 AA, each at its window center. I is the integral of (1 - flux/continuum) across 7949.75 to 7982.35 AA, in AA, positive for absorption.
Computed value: -0.51 AA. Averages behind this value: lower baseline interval 13.3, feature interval 13.7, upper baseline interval 13.7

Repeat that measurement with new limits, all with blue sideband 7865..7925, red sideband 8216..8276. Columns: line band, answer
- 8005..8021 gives -0.4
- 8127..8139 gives -0.1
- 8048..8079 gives -0.3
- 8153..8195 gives 0.8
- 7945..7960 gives -0.2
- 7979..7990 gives -0.1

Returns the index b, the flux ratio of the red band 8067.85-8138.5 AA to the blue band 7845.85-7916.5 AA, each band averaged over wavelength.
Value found 1.0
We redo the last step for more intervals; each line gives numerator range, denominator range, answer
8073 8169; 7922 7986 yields 1.01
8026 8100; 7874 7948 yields 1.02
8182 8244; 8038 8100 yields 0.98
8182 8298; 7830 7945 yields 1.01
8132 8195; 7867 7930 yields 1.01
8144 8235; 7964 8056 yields 0.99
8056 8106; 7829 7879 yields 1.03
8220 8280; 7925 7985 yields 1.01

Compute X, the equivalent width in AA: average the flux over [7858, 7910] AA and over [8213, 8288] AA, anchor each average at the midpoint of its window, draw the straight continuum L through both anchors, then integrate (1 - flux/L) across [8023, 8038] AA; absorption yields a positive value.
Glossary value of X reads 0.0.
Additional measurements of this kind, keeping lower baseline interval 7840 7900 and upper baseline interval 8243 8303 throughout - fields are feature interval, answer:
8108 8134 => -0.48 AA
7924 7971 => -0.90 AA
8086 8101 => -0.15 AA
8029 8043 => 0.02 AA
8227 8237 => -0.14 AA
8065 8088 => -0.50 AA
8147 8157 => -0.18 AA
